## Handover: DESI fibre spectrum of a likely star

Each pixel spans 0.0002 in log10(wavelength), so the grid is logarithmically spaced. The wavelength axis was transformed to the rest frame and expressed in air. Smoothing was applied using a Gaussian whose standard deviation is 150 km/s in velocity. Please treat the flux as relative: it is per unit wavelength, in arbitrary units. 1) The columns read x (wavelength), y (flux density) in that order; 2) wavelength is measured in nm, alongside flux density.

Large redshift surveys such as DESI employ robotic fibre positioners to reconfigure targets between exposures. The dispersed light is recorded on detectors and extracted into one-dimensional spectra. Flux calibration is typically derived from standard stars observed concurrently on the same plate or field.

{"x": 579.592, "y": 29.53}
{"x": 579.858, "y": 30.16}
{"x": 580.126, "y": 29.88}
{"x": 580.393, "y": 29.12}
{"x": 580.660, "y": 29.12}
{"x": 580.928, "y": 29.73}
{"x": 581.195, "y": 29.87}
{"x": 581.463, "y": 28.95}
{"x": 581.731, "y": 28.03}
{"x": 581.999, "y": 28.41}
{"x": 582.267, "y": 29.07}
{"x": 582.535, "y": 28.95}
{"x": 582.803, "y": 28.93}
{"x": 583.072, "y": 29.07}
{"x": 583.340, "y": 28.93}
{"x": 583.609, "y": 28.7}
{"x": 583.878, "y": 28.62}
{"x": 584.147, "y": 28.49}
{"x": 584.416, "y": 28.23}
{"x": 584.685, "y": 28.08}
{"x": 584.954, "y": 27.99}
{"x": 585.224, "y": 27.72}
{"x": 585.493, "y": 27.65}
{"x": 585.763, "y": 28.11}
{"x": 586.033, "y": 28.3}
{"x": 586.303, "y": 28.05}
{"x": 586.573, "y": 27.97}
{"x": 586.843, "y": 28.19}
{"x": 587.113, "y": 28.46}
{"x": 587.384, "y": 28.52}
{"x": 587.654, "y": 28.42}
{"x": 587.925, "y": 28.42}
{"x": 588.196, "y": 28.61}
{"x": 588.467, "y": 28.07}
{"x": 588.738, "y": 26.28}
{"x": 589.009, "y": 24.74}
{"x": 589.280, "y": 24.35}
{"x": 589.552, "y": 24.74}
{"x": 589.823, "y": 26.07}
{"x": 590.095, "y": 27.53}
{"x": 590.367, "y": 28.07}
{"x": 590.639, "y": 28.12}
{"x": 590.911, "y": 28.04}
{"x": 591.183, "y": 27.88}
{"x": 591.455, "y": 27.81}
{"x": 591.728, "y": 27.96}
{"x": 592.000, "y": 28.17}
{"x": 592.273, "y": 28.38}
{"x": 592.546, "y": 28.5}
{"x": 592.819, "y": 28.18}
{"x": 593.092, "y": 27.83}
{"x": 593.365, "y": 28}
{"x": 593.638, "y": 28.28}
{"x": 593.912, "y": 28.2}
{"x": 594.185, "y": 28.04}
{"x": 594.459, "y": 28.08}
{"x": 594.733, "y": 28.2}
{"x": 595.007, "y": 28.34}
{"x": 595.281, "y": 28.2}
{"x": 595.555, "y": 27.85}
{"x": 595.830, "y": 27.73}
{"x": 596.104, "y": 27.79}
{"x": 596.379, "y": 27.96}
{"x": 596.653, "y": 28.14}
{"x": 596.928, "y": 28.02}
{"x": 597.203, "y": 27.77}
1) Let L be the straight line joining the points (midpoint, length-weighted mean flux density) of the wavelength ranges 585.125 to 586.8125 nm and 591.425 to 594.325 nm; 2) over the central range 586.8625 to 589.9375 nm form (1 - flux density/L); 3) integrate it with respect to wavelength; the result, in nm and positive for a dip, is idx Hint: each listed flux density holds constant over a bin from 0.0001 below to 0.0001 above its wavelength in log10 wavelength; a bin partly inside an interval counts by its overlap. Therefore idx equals 0.11 nm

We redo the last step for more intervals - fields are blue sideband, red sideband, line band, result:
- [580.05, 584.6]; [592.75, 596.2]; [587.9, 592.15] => 0.18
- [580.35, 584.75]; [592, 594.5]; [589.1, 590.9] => 0.12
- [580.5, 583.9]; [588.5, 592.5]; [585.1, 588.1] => -0.02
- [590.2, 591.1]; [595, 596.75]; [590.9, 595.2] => -0.02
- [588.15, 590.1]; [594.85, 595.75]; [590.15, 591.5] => -0.07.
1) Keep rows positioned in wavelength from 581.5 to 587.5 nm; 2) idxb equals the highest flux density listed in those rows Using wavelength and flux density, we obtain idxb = 29.07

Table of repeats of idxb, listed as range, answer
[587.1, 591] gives 28.61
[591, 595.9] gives 28.5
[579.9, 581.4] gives 29.88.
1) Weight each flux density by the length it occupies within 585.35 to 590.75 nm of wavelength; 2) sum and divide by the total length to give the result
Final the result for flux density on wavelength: 27.4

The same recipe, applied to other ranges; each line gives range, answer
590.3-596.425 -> 28.1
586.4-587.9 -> 28.3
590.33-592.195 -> 28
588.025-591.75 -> 27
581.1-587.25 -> 28.5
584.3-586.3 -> 28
